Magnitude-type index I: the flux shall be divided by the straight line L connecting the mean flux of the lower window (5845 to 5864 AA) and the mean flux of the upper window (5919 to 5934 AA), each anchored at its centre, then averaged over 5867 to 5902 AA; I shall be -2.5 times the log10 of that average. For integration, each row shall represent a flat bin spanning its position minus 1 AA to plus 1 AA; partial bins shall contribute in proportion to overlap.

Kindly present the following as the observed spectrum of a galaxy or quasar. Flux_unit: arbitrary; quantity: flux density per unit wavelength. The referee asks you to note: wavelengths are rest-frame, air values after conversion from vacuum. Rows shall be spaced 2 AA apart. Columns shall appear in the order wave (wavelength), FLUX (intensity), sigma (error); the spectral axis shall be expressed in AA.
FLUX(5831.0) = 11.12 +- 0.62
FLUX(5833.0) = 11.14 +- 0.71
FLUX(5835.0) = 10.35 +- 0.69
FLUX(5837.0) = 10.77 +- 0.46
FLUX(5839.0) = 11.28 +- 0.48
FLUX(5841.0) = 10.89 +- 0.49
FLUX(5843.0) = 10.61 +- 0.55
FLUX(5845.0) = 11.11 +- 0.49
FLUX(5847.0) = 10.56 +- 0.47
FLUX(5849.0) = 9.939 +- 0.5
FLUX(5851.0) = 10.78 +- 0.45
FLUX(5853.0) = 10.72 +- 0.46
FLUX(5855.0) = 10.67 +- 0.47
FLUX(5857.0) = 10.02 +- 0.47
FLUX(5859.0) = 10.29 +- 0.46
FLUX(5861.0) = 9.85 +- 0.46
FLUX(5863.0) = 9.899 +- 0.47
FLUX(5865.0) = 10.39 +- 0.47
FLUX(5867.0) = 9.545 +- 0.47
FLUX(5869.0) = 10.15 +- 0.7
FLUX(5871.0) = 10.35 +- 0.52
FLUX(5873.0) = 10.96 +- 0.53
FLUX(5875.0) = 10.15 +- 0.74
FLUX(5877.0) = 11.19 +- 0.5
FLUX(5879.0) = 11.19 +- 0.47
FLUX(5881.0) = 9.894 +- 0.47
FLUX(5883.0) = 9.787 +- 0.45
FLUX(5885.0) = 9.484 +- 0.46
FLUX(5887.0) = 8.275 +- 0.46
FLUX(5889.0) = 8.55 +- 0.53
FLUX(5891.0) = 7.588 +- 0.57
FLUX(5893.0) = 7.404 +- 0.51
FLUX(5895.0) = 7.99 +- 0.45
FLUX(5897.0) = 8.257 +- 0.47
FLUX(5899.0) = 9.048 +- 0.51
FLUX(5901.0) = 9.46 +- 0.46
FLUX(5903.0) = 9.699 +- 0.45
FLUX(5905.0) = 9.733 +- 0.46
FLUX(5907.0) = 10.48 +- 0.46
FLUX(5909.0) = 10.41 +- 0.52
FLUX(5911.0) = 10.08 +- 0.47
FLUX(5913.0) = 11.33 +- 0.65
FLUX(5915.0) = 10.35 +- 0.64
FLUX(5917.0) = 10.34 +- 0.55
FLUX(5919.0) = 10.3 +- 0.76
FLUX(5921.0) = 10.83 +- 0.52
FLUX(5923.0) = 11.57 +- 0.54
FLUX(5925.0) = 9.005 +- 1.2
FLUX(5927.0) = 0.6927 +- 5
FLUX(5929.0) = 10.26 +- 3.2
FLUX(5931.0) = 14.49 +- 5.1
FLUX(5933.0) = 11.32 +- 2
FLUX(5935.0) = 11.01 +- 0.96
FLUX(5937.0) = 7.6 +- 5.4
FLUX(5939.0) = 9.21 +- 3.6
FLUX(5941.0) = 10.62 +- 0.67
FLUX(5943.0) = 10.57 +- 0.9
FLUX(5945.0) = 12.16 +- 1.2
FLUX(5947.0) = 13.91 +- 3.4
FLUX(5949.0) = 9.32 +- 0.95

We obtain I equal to 0.08 mag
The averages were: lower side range 10.3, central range 9.4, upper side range 9.78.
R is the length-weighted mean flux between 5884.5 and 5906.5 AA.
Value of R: 8.7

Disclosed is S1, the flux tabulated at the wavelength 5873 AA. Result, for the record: 10.96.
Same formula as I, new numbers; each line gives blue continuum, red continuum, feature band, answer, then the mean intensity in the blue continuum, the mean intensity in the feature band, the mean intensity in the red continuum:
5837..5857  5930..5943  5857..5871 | 0.07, 10.7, 10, 10.7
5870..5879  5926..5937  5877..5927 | 0.06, 10.7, 9.48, 9.38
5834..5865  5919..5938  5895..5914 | 0.02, 10.5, 9.74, 9.68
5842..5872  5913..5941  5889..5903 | 0.19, 10.3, 8.41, 9.85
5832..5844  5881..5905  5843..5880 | -0.05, 10.8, 10.4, 8.78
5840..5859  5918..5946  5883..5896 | 0.23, 10.6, 8.34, 9.97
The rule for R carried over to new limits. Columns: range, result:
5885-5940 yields 9.46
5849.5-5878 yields 10.3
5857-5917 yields 9.73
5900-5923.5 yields 10.4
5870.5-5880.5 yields 10.7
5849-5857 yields 10.5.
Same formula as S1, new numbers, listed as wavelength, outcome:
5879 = 11.19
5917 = 10.34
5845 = 11.11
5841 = 10.89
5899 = 9.048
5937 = 7.6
